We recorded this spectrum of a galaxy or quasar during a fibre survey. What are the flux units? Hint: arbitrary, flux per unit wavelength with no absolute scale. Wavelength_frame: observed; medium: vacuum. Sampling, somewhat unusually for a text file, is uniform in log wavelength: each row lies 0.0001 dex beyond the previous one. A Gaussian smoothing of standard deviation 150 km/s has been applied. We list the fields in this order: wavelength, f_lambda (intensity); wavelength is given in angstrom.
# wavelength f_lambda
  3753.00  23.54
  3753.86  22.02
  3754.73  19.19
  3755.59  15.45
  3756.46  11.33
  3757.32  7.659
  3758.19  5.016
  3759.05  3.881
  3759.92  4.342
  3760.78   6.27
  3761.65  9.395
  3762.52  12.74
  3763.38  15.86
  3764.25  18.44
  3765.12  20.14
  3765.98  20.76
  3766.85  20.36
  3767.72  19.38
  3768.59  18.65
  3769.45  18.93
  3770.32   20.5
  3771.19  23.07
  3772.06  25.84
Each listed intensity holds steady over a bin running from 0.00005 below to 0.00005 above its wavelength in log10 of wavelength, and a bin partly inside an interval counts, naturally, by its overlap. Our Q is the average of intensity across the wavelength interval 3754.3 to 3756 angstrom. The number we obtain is 17.4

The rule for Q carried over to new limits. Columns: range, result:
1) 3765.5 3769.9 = 19.6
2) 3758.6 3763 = 7.43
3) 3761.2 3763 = 11.2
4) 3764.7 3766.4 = 20.5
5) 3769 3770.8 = 19.8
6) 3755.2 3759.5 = 8.58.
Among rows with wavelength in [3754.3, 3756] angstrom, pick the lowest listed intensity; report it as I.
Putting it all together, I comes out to 15.45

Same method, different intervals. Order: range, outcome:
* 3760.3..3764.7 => 6.27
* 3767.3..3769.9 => 18.65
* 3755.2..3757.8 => 7.659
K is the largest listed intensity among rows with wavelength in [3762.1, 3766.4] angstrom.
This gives 20.76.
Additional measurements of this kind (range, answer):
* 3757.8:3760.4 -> 5.016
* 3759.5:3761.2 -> 6.27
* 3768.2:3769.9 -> 18.93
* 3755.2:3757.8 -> 15.45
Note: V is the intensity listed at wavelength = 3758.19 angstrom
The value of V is 5.016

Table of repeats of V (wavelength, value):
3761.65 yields 9.395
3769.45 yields 18.93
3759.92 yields 4.342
